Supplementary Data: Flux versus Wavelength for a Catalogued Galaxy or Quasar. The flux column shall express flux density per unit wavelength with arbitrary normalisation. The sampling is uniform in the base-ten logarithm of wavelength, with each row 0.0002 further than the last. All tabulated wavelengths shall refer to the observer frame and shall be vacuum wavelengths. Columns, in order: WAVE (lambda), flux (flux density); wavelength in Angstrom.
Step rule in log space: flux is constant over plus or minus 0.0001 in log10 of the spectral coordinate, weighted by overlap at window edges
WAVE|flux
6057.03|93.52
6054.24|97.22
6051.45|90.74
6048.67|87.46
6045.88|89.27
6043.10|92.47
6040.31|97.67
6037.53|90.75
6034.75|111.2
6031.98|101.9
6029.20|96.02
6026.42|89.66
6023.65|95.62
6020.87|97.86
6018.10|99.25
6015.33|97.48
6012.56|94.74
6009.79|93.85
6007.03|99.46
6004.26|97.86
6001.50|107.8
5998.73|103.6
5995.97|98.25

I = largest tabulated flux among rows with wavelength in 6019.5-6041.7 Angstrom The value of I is 111.2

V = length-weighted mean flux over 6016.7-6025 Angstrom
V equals 97.5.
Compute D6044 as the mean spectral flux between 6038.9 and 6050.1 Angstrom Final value 91.7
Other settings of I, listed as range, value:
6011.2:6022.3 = 99.25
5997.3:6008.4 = 107.8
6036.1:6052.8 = 97.67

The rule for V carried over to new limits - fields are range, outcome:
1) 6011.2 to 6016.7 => 96.1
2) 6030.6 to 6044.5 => 98.8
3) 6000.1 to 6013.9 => 98.7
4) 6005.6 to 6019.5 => 97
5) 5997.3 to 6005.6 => 103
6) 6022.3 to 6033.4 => 95.9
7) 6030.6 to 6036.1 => 107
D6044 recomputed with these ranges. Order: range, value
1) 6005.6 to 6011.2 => 96.7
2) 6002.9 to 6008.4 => 98.6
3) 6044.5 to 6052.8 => 89.2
